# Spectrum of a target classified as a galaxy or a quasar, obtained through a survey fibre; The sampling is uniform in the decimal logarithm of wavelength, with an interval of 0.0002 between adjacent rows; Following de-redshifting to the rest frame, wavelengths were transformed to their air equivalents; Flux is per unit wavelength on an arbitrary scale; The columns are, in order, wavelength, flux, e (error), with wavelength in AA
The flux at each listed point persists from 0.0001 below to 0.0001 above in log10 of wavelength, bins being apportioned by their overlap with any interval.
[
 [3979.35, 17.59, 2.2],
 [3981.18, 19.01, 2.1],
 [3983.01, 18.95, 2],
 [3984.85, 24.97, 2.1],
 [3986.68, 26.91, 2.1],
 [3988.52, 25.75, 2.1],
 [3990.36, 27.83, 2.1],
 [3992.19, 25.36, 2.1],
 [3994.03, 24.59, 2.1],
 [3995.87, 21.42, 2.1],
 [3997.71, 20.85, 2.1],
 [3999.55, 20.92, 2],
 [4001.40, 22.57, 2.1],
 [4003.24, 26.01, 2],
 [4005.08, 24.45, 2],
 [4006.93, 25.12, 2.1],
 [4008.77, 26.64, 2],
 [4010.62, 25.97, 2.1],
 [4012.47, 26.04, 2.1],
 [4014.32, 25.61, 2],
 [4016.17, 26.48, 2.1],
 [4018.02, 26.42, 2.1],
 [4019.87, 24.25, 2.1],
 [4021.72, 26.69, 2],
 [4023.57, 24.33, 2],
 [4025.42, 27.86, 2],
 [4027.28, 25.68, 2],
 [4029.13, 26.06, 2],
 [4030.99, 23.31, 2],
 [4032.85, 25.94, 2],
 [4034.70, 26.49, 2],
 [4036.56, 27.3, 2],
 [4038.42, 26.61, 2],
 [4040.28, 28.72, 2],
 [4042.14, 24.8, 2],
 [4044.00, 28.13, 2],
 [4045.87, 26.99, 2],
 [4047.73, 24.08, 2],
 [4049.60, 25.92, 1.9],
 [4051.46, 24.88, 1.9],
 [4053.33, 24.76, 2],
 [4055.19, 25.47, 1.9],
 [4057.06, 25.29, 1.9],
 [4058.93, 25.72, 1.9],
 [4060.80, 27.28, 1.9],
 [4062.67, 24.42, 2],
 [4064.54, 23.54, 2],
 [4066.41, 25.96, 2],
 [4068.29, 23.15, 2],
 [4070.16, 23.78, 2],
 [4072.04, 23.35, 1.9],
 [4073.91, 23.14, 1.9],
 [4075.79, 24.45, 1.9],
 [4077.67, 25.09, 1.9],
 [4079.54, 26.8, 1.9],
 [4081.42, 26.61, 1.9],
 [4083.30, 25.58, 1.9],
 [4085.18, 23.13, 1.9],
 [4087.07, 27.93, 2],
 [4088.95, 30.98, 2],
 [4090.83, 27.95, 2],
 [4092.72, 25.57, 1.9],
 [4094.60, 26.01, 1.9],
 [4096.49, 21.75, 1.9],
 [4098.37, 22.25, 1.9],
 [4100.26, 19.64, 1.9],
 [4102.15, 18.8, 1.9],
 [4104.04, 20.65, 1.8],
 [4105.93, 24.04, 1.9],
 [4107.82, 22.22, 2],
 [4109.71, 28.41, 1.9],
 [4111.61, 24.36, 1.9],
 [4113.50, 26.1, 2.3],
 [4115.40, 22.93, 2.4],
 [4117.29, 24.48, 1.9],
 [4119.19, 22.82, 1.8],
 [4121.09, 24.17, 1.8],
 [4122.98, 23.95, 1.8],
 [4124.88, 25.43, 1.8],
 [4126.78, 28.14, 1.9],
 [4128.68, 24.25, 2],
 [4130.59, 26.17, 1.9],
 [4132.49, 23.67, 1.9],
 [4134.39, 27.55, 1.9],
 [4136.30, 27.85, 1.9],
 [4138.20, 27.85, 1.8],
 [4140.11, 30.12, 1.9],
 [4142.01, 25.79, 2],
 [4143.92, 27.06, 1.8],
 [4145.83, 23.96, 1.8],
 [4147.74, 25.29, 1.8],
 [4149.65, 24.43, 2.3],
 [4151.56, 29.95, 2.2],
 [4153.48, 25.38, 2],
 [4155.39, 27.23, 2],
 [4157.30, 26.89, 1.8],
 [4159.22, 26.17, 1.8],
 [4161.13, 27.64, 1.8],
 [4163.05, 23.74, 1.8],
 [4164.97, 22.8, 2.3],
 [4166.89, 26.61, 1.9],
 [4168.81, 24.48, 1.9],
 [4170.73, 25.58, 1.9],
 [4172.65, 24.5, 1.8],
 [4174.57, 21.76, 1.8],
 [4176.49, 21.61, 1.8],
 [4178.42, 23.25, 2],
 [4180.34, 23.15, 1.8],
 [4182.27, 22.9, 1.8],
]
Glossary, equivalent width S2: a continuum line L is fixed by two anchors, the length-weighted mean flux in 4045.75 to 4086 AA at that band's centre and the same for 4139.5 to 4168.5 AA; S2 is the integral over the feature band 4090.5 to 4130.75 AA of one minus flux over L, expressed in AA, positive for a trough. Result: 2.4 AA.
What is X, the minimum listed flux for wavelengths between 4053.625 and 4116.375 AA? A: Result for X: 18.8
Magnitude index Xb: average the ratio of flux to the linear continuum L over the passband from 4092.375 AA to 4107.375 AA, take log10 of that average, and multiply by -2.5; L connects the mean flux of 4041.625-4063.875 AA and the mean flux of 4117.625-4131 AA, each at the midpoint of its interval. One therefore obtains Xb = 0.14 mag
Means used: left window 25.6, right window 24.9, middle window 22.2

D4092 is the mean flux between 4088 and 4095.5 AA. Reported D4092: 27.7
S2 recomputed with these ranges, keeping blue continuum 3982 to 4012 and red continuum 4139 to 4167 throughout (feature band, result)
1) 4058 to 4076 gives 0.5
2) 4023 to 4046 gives -1.5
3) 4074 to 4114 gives 1.3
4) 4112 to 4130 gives 0.8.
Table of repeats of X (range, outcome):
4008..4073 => 23.15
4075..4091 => 23.13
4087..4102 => 19.64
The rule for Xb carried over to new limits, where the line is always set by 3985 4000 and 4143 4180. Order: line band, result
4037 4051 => -0.078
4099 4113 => 0.100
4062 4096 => -0.027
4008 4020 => -0.066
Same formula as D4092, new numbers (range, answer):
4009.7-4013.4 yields 26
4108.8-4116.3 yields 25.4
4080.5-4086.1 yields 25.1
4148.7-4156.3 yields 26.7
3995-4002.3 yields 21.4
